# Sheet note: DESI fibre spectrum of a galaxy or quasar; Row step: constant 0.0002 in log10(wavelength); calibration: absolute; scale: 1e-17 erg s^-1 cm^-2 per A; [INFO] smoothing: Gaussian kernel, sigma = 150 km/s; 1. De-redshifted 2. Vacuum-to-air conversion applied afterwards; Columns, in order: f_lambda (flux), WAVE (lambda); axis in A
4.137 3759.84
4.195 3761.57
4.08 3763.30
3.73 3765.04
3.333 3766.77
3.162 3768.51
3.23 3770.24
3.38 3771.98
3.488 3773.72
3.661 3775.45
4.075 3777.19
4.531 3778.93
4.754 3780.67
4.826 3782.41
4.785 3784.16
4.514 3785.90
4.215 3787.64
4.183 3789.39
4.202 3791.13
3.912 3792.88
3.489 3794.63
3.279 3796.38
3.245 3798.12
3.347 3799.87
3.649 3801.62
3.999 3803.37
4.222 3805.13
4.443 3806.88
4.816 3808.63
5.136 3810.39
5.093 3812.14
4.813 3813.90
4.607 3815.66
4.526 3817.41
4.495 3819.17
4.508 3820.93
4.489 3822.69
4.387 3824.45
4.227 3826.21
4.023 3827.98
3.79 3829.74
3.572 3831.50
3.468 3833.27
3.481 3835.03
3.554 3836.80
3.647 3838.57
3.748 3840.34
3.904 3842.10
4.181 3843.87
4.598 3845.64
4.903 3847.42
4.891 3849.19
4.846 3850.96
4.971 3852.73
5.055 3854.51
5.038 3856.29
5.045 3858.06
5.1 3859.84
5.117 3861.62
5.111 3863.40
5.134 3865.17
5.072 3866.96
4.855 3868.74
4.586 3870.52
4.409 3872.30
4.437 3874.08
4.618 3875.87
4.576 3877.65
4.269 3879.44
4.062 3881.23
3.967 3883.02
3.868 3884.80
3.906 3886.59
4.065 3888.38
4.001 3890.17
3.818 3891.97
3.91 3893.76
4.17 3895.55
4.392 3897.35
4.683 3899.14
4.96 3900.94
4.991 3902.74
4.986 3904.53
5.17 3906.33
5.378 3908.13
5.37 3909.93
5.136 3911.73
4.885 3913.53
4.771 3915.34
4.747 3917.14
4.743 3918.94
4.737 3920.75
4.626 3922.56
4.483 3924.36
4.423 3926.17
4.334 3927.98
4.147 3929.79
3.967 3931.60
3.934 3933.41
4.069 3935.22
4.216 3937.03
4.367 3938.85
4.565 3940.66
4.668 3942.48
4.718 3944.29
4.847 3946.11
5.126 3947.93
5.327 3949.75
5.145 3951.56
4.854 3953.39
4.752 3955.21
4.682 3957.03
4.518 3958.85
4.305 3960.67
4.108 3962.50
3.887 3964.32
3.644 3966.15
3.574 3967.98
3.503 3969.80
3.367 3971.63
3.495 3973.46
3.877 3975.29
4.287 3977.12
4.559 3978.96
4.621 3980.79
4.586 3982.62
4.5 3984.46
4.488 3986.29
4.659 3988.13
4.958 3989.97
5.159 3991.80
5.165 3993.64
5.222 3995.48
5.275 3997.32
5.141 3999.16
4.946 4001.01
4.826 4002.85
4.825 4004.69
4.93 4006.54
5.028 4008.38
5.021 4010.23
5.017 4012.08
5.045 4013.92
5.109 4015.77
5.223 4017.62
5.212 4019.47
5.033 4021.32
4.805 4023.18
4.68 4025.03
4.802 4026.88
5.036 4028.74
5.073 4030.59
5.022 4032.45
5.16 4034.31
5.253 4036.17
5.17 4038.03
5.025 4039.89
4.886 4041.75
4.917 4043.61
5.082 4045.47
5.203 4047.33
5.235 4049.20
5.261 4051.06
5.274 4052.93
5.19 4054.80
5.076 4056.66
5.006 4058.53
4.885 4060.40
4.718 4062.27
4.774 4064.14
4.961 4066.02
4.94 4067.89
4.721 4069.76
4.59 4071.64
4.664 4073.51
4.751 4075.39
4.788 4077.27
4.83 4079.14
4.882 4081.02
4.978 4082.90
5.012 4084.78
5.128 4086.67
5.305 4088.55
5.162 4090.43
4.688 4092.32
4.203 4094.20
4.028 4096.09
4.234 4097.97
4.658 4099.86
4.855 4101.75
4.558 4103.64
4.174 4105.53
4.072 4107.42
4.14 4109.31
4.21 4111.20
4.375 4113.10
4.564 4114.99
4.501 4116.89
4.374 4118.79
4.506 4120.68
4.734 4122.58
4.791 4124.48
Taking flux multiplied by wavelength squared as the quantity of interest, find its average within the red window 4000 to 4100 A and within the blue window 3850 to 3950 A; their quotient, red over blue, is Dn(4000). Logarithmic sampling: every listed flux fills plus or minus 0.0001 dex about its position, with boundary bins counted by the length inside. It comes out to 1.15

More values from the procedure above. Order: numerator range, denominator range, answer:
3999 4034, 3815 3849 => 1.33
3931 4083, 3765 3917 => 1.19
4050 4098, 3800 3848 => 1.31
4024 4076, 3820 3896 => 1.26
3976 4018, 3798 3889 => 1.20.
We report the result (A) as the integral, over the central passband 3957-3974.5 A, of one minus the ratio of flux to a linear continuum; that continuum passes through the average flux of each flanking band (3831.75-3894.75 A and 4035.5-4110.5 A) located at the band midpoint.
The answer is 2.8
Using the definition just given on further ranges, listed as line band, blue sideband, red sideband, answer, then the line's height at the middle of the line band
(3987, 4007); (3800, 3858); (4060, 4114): -2.0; 4.55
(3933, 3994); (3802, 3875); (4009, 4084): 4.6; 4.79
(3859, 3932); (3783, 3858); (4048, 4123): -3.3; 4.39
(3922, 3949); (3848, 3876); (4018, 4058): 2.9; 4.97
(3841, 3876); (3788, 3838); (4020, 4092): -4.3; 4.27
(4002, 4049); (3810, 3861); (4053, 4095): -2.3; 4.79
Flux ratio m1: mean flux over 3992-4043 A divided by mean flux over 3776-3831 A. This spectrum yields 1.18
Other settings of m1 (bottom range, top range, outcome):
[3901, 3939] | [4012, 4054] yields 1.09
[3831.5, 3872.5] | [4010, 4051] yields 1.11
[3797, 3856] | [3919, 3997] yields 1.04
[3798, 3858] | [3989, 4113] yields 1.14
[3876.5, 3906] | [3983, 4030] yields 1.15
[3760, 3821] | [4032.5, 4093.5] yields 1.21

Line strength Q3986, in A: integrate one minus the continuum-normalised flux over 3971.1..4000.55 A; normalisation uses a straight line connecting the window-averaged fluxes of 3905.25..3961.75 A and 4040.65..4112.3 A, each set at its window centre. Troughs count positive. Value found 0.7 A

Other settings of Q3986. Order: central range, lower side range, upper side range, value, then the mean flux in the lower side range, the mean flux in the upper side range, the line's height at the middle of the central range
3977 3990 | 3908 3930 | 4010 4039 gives 0.9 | 4.75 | 5.04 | 4.93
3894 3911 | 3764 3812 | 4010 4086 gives -1.6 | 4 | 4.98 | 4.43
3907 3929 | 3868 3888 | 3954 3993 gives -2.6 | 4.31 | 4.28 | 4.3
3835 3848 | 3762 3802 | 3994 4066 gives 0.4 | 3.88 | 5.04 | 4.16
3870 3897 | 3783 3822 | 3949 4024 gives 1.5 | 4.25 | 4.65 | 4.43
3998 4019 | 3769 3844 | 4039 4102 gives -1.5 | 4.09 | 4.88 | 4.69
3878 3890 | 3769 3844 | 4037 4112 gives 0.7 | 4.09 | 4.81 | 4.29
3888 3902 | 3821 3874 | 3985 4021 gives 1.1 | 4.46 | 5.01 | 4.63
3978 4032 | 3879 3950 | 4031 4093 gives -1.4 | 4.51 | 4.99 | 4.8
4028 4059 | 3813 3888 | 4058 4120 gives -3.4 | 4.42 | 4.65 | 4.61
